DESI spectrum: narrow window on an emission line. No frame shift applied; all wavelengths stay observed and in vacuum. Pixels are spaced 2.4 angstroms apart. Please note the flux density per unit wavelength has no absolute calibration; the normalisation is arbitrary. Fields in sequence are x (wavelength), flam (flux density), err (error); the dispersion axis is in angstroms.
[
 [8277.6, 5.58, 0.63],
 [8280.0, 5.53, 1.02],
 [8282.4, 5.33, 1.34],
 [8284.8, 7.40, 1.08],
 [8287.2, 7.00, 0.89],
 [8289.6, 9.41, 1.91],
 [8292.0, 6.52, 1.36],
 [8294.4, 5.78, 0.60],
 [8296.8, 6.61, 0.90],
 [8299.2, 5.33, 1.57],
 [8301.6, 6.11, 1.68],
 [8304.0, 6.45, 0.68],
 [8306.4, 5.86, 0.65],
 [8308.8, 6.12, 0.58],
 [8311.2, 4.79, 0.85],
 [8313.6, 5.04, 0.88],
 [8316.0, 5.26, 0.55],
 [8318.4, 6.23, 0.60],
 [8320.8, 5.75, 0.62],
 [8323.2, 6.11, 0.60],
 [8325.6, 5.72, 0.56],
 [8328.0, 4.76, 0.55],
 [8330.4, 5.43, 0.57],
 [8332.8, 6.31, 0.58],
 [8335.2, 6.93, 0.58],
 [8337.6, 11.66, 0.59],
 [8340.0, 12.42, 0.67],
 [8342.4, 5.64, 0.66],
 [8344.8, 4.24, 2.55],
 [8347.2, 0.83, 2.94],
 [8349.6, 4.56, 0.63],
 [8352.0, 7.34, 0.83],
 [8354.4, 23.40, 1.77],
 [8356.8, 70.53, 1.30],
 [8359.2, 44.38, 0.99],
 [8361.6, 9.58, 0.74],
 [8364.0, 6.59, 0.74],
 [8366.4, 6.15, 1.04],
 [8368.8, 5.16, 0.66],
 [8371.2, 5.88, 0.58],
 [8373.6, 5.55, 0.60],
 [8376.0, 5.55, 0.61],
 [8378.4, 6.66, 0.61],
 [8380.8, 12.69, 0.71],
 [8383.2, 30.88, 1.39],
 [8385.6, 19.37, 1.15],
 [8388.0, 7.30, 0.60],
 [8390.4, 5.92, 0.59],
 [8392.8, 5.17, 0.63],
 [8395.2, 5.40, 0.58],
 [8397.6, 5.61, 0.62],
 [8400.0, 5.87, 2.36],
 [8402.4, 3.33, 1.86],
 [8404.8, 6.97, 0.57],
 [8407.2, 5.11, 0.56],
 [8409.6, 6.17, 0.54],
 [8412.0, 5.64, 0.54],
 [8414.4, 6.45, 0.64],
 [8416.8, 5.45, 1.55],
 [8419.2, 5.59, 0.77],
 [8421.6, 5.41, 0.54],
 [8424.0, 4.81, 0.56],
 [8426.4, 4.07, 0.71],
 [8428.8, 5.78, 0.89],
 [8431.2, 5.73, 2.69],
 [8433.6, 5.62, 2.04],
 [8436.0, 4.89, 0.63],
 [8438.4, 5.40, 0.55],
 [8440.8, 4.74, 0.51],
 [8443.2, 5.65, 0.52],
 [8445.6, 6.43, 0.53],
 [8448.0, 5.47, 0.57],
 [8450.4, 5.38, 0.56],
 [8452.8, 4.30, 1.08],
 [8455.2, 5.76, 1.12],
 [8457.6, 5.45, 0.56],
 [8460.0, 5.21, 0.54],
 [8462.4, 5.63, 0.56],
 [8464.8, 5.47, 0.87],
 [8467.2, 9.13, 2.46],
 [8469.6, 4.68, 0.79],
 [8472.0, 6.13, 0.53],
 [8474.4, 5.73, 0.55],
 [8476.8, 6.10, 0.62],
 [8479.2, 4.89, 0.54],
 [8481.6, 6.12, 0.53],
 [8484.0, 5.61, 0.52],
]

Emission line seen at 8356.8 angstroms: H-alpha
